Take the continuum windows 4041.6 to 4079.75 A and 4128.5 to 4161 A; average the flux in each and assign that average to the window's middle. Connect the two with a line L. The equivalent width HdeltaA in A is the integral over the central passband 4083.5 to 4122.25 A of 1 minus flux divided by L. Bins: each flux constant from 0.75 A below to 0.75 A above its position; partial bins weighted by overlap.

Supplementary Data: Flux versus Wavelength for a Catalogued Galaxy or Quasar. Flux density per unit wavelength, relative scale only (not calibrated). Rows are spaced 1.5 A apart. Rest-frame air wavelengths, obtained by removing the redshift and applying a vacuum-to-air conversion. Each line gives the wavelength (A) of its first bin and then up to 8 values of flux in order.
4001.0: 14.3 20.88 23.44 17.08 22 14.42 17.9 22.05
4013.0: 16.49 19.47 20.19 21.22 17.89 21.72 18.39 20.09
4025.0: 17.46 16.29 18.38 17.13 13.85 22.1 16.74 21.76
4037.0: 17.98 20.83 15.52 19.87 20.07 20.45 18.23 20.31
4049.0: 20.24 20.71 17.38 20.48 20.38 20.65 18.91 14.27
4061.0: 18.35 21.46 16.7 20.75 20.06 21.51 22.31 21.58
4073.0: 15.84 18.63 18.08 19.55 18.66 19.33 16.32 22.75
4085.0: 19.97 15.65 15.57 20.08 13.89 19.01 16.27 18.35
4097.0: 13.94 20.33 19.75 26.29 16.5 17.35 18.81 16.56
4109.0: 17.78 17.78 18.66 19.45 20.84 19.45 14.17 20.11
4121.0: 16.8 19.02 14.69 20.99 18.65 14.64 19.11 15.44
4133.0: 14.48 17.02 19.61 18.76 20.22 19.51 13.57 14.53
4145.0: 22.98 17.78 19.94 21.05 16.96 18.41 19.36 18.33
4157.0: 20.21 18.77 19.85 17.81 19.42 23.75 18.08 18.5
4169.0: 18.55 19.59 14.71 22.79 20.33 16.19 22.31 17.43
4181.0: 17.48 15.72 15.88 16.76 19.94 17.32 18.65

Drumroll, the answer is 1.3 A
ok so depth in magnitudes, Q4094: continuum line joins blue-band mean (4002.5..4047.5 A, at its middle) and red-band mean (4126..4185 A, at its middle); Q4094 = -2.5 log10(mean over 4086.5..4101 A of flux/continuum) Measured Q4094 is 0.07 mag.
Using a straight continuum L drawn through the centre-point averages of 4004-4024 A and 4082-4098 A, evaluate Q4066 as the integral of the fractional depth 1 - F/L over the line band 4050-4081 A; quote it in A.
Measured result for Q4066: -2.1 A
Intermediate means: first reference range 19.3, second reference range 17.5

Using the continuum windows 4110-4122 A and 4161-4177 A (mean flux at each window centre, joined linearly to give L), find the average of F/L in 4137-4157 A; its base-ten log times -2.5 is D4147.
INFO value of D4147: 0.01 mag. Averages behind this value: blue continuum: 18.4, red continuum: 19.1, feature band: 18.6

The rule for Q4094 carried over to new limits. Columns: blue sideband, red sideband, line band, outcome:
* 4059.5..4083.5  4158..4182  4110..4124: 0.05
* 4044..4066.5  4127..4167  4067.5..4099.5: 0.03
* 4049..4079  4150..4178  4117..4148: 0.09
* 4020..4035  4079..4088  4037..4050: -0.06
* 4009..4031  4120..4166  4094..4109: 0.00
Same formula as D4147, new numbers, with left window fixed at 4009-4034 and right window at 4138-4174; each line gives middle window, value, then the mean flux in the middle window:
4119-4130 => 0.06 mag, 17.9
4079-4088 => 0.02 mag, 18.5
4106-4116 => 0.02 mag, 18.6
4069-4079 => -0.03 mag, 19.3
